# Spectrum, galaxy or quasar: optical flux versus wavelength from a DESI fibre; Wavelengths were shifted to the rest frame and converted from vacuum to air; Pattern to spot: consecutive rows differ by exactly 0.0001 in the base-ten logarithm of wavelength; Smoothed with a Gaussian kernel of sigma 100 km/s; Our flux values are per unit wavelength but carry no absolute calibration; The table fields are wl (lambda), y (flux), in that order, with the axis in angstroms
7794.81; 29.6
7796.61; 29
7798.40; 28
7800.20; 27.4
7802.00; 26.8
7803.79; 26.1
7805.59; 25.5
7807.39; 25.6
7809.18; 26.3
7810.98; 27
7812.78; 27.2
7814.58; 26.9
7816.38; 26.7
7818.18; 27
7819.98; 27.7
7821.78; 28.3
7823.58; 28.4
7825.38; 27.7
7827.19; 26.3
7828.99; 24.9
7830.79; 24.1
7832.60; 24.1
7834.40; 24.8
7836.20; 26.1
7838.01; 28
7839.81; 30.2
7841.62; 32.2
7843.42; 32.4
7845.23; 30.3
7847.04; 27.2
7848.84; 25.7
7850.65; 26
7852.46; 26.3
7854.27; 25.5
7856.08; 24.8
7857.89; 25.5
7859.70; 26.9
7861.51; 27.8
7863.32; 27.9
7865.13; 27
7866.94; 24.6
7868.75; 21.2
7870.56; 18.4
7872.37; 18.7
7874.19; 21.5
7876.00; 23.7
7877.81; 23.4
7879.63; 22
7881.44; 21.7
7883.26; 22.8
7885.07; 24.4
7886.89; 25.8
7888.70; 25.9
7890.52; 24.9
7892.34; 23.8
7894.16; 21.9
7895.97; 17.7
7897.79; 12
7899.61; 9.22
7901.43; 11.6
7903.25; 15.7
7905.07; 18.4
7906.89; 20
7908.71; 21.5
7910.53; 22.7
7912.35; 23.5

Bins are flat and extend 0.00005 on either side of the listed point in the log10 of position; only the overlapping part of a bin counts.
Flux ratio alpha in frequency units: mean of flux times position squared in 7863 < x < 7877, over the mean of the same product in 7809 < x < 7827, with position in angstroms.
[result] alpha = 0.84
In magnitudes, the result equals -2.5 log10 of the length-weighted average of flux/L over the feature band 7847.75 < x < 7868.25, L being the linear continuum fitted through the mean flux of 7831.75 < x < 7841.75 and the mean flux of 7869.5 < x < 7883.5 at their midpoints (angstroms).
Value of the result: -0.09 mag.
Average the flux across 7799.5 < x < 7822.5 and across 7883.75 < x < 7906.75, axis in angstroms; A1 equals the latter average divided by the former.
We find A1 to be 0.7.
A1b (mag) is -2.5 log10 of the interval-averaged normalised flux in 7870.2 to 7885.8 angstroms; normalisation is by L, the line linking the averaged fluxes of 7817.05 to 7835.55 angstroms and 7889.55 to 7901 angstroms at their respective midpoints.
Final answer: -0.10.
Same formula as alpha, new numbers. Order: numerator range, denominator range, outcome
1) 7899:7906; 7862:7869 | 0.55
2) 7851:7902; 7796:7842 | 0.85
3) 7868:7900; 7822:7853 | 0.79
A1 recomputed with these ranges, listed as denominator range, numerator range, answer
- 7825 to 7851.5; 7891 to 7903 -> 0.60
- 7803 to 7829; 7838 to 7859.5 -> 1.04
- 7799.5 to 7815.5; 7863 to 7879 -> 0.86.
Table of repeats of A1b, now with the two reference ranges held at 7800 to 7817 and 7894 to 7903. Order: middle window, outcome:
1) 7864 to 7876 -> -0.23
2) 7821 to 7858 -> -0.22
